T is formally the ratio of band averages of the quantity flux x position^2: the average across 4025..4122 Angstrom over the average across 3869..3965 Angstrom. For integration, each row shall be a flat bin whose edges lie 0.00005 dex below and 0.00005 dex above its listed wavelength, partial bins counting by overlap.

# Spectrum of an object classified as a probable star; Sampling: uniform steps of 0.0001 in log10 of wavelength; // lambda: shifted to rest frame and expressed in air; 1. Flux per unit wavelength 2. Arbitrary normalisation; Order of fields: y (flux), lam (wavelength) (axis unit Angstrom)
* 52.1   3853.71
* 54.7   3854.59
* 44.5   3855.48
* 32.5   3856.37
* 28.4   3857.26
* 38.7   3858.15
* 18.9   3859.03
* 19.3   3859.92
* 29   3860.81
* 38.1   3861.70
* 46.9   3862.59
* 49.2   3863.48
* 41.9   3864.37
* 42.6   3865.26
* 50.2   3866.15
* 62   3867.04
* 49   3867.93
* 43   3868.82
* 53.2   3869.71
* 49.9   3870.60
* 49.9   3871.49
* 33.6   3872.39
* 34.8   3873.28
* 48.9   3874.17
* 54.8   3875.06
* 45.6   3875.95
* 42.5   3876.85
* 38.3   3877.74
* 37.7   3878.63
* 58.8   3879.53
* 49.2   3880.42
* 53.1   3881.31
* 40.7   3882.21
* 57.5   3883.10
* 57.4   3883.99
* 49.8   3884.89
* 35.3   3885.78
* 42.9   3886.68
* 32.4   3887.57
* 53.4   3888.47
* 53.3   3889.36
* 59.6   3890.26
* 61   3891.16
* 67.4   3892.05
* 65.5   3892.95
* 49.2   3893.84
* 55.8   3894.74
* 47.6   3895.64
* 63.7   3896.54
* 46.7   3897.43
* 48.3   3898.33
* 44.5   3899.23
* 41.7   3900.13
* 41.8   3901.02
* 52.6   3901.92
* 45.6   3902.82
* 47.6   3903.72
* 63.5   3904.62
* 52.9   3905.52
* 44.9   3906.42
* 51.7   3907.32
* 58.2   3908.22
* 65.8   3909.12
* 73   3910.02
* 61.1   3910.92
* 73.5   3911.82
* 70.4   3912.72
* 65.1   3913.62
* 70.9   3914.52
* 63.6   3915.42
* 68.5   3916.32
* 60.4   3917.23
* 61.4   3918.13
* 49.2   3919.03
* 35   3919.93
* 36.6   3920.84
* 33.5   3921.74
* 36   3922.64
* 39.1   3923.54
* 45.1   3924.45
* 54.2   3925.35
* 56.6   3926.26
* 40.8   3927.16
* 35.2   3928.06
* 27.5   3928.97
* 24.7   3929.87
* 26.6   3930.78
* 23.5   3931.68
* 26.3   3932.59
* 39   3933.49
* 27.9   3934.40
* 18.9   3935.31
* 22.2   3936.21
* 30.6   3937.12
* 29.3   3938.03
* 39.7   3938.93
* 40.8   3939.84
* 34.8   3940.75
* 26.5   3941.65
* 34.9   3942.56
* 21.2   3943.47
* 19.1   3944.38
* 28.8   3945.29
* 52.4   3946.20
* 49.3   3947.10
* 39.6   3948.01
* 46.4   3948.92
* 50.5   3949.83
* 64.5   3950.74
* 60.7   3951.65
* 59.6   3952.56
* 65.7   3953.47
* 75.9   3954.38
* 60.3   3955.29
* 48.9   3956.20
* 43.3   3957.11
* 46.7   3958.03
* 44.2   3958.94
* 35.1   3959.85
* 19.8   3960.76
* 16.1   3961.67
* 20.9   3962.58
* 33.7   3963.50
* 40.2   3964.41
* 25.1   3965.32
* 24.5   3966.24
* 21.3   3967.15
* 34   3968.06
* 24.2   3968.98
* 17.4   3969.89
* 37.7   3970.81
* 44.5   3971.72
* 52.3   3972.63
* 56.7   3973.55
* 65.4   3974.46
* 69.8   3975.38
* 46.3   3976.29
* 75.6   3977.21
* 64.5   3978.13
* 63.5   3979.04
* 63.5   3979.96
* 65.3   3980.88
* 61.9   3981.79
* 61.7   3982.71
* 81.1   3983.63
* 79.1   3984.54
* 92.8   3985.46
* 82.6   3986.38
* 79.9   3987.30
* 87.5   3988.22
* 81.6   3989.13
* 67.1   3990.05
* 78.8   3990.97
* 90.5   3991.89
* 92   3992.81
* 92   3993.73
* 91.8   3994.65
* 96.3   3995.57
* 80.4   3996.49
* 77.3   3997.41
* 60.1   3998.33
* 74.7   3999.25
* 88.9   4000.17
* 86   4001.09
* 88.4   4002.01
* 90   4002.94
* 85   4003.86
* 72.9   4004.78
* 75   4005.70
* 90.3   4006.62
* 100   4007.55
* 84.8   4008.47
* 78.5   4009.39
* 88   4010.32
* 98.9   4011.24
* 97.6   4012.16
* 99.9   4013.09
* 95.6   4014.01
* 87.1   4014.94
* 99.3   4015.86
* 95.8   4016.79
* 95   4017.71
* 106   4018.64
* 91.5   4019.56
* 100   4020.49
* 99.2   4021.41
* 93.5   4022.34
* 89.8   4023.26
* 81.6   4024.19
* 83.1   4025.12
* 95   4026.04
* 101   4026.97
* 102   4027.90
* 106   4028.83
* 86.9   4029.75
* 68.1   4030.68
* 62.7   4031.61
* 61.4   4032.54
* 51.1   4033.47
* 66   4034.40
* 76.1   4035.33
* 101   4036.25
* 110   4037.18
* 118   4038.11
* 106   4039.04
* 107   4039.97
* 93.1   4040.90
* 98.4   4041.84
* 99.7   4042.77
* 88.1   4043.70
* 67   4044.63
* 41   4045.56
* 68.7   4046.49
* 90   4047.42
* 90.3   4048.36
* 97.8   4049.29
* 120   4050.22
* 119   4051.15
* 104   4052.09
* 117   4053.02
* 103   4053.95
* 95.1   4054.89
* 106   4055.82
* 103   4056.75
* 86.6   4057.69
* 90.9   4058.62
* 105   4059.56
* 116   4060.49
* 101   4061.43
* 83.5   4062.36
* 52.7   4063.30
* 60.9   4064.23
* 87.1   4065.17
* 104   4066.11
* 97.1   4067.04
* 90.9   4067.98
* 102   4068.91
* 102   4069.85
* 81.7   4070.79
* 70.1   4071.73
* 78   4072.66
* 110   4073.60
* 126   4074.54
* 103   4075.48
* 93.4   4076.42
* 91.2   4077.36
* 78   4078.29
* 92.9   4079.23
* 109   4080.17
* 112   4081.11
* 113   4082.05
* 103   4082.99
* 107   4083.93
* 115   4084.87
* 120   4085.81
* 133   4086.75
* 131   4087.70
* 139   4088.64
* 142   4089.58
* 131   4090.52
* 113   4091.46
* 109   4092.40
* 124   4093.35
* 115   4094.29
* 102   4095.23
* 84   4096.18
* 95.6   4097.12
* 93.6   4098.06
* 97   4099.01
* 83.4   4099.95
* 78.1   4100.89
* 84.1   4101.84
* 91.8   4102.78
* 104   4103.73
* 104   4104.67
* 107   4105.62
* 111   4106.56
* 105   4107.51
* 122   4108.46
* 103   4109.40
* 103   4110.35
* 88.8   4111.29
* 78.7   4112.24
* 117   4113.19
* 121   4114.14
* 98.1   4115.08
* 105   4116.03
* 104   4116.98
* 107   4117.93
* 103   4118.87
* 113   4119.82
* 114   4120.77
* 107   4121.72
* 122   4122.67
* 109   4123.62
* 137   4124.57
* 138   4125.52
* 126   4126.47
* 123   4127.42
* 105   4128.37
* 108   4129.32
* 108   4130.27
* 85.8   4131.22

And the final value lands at 2.3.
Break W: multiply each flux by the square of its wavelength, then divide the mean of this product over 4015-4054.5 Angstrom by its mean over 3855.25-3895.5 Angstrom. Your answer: 2.16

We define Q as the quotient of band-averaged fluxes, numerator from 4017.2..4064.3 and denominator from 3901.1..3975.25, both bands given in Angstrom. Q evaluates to 2.10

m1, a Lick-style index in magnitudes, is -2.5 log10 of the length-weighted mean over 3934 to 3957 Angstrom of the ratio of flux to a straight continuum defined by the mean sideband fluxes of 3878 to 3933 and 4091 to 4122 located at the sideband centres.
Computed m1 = 0.40 mag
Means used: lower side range 50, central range 42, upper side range 103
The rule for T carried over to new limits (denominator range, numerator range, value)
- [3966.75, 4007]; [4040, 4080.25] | 1.38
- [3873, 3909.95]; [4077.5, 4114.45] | 2.33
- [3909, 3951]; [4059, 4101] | 2.55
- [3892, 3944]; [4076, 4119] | 2.52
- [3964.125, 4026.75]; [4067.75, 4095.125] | 1.49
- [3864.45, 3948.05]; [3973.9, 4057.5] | 1.98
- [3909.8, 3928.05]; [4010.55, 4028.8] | 1.86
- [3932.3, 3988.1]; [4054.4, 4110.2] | 2.33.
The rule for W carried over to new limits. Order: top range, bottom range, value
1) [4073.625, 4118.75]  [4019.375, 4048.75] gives 1.25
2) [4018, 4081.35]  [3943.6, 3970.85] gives 2.42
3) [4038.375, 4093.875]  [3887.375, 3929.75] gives 2.07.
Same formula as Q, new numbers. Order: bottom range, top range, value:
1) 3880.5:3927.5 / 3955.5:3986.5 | 0.92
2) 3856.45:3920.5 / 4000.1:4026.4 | 1.82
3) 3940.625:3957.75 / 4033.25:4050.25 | 1.90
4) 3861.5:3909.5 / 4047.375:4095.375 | 2.09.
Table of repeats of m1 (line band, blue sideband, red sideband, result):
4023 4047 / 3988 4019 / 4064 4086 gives 0.08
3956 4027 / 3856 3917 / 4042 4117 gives 0.11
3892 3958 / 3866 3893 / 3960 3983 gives -0.01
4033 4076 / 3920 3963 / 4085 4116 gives -0.07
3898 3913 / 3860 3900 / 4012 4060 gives 0.01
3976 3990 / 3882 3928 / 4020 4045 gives 0.04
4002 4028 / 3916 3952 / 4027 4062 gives -0.17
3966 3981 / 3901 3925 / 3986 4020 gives 0.50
